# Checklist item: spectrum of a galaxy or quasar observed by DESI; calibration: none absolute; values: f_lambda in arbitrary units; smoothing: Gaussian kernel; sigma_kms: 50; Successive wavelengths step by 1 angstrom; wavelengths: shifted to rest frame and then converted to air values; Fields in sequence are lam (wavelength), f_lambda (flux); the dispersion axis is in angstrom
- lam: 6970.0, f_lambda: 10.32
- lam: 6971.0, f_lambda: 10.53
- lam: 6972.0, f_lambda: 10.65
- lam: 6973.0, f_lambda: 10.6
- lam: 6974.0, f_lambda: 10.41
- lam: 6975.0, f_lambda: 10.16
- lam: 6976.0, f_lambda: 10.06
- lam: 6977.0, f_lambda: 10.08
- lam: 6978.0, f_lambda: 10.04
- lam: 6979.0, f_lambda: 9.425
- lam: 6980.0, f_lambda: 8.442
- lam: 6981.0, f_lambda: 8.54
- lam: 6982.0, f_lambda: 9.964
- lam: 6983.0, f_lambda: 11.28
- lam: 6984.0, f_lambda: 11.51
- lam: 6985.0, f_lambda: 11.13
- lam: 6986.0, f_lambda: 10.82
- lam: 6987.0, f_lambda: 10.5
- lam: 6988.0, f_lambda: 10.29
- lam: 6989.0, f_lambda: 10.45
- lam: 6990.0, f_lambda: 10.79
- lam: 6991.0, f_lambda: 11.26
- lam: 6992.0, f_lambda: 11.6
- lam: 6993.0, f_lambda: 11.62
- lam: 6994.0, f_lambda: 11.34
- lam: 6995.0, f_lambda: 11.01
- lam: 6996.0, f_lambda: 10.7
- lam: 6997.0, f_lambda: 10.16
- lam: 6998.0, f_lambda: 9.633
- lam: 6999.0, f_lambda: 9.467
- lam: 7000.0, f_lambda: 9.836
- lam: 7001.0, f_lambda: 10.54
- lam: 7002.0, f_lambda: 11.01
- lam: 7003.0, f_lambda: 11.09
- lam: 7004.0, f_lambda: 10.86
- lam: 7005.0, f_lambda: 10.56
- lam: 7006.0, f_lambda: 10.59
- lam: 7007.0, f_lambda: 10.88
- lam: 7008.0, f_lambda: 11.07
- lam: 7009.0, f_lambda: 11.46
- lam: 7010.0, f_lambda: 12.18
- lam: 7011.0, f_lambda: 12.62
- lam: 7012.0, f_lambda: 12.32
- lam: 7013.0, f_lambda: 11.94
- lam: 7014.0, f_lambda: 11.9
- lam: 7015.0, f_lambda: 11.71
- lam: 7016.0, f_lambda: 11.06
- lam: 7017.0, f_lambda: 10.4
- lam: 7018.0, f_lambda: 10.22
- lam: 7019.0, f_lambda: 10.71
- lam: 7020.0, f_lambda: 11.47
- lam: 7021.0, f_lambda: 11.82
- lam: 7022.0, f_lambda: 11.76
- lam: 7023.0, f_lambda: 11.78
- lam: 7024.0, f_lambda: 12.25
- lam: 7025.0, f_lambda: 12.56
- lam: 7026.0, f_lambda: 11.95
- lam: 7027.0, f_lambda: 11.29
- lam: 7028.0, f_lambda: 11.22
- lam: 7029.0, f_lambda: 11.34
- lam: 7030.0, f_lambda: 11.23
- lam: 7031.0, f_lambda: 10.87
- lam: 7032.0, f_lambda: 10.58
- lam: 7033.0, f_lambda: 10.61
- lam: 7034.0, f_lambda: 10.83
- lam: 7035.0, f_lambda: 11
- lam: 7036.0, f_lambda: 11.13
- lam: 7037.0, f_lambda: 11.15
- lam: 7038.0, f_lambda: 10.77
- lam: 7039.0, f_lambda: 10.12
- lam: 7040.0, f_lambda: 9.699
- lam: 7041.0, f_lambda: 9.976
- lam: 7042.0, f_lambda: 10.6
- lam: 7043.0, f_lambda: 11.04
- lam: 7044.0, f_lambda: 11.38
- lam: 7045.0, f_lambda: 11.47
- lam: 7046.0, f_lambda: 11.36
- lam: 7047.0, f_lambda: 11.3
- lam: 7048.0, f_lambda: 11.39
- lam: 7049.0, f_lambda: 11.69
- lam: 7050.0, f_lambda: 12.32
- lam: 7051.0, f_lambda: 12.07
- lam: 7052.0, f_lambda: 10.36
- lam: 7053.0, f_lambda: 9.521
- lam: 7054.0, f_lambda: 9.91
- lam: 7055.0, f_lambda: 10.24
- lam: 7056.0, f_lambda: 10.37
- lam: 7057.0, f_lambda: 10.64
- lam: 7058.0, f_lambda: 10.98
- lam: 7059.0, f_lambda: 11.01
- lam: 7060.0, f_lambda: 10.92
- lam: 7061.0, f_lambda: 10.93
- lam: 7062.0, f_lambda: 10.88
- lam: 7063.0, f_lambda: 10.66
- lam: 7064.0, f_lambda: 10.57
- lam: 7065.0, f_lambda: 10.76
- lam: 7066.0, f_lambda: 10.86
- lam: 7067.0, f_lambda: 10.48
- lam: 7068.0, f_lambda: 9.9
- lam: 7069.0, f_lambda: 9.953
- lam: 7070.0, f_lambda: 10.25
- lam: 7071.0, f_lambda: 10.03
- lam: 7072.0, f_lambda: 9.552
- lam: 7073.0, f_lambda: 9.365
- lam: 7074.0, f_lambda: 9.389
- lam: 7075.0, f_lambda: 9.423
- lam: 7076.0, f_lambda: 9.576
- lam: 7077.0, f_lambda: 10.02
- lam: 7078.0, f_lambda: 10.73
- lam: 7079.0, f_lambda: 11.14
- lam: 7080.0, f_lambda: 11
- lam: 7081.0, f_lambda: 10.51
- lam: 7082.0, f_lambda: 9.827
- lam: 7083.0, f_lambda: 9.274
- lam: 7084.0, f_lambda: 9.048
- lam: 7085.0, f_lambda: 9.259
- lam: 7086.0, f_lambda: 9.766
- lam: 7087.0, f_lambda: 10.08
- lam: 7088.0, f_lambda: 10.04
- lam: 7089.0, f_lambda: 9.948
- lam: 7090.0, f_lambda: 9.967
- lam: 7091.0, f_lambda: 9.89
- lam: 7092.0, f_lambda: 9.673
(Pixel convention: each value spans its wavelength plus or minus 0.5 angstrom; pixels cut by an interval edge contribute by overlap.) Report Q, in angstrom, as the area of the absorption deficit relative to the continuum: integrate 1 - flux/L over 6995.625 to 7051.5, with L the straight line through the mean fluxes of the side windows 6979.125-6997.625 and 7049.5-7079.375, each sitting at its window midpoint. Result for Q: -3.22 angstrom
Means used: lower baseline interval 10.6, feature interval 11.1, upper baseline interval 10.4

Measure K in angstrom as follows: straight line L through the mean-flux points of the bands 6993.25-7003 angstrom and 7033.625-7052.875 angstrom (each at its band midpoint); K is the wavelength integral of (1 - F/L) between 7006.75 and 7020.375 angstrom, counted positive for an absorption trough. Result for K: -1.0 angstrom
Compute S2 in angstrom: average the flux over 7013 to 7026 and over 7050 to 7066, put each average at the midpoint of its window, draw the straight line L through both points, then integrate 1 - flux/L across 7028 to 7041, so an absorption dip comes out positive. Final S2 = 0.5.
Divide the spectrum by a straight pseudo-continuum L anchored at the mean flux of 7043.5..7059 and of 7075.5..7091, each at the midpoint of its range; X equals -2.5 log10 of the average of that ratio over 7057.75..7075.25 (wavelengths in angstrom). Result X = 0.02 mag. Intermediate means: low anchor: 11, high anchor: 10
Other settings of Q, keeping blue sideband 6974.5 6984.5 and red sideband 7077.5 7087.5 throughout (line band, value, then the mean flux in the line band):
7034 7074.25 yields -2.5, 10.7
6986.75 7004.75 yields -1.3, 10.7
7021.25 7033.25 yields -1.8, 11.5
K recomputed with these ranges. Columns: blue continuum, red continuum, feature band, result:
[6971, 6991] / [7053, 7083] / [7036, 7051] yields -1.1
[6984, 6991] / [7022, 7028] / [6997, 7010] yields 0.7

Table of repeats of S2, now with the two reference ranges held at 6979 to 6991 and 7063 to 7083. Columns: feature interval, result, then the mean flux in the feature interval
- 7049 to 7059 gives -0.6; 10.8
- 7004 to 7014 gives -1.2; 11.5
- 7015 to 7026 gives -1.3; 11.4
